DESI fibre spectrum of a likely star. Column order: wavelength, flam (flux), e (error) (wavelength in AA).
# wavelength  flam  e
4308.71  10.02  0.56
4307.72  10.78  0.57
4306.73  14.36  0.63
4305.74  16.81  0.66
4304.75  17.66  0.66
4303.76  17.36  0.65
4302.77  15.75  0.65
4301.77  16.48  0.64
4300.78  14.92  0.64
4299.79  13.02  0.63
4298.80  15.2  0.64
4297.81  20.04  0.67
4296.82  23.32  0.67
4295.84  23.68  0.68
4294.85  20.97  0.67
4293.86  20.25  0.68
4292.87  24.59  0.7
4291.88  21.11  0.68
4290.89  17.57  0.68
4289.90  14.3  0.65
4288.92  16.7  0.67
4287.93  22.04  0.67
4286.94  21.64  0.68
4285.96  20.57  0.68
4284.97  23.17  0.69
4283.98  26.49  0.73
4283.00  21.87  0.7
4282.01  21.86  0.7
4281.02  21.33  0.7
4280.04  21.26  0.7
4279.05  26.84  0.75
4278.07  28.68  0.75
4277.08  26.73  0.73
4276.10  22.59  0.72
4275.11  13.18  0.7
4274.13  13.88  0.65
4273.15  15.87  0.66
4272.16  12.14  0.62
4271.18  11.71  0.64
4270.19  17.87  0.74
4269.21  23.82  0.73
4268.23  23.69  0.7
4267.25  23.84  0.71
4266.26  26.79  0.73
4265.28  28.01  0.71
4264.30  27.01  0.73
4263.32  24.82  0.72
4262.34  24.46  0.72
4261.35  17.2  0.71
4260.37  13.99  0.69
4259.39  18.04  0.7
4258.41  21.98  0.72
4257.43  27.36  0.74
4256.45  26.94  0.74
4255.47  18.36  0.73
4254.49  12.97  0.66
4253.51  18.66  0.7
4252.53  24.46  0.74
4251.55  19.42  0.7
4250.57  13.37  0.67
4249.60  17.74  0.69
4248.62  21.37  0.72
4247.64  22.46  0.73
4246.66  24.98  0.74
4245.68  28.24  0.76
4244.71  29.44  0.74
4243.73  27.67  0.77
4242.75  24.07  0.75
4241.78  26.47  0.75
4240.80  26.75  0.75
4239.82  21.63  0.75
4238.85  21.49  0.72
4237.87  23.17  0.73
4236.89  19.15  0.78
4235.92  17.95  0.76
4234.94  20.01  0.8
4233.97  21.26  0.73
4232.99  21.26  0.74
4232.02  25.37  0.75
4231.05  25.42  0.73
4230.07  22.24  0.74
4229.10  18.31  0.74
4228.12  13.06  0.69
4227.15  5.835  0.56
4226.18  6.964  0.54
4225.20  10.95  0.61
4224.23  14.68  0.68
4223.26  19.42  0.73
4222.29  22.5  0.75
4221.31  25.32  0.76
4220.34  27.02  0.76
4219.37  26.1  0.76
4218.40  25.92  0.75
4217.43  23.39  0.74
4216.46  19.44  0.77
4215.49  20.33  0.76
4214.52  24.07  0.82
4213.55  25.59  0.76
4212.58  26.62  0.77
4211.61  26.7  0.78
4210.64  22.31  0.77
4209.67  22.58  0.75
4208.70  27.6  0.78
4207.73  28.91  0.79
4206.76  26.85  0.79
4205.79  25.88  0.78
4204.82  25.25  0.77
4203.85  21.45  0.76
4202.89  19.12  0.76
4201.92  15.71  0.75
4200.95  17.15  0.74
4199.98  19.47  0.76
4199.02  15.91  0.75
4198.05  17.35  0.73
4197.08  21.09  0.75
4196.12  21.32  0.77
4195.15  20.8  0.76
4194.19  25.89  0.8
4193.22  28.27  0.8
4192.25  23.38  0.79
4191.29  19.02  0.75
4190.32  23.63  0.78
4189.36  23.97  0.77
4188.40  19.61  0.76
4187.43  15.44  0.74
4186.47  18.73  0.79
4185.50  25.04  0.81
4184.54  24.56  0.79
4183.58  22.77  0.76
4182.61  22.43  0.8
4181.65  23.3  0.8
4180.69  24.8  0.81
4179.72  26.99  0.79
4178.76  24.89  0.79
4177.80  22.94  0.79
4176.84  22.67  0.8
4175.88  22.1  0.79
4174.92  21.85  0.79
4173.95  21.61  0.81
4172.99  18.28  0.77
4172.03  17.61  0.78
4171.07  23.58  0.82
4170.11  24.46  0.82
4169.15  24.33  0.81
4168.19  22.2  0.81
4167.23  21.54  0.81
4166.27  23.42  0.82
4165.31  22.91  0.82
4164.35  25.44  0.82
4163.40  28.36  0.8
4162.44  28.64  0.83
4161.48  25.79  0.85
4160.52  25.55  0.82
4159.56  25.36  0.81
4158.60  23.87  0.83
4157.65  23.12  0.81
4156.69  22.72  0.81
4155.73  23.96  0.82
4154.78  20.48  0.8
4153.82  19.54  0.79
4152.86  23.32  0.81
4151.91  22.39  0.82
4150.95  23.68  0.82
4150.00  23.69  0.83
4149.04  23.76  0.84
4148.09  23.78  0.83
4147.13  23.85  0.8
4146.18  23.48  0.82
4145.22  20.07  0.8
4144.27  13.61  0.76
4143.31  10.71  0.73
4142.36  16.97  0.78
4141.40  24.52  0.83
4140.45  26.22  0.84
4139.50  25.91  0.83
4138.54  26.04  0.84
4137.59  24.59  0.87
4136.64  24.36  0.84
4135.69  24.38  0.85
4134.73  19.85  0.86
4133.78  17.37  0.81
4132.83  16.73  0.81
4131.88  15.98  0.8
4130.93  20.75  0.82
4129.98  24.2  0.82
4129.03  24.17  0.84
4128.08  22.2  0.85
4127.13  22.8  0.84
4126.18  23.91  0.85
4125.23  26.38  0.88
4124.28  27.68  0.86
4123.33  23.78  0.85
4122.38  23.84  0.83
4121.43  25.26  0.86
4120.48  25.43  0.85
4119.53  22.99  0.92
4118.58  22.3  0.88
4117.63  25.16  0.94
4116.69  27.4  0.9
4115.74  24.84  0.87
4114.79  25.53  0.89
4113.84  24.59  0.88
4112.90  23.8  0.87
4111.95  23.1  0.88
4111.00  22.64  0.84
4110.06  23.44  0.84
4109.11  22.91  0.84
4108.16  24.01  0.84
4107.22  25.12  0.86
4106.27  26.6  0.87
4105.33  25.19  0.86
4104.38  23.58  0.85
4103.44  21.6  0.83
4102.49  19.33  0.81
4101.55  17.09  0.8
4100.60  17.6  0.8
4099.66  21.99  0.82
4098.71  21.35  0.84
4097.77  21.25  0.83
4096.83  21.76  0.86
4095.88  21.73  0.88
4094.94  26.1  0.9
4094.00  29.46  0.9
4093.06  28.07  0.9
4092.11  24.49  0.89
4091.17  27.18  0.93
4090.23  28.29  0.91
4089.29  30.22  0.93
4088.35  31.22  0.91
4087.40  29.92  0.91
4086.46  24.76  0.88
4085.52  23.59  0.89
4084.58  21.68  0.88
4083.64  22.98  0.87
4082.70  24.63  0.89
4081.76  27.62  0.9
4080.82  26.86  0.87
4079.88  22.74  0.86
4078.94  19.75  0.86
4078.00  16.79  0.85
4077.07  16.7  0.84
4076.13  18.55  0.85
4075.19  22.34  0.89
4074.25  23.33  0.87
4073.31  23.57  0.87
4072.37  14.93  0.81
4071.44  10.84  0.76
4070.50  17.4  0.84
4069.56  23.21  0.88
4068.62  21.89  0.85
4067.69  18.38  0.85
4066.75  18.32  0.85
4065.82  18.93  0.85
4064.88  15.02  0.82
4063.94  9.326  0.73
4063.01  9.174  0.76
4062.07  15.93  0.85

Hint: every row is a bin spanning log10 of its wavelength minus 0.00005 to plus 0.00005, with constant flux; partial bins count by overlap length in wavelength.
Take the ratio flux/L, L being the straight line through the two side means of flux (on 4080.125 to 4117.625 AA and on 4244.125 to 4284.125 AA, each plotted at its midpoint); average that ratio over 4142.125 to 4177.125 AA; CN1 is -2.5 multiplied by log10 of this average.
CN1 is 0.043 mag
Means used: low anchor 24.4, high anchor 21.5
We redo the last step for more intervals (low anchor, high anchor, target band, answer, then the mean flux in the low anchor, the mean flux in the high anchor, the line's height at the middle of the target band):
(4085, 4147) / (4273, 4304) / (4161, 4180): -0.05 mag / 23.4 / 20.2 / 22.4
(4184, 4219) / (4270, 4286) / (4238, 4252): -0.09 mag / 22.5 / 20.4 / 21.3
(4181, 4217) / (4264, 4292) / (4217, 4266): 0.02 mag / 22.4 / 21.1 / 21.7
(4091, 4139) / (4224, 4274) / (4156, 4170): -0.10 mag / 23.3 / 20.6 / 22.4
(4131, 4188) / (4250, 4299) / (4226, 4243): 0.06 mag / 22.5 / 20.9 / 21.4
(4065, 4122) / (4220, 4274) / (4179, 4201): -0.02 mag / 23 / 20.8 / 21.6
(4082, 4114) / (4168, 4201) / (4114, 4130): -0.05 mag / 24.2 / 22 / 23.6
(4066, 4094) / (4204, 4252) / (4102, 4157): -0.01 mag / 22.8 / 22.1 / 22.6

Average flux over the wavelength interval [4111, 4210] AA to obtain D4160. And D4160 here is 22.8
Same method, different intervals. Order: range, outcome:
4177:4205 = 21.7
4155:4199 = 22.9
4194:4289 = 21.5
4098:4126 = 23.6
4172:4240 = 21.6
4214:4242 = 20.5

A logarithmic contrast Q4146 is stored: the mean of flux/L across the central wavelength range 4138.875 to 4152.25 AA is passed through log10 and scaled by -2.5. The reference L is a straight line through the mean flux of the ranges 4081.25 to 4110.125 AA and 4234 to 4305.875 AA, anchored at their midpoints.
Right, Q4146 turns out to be 0.08 mag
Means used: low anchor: 24.4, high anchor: 20.9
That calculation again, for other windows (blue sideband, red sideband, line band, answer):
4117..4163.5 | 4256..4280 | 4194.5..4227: 0.03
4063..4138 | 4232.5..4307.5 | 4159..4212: -0.06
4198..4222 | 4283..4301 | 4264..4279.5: -0.02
